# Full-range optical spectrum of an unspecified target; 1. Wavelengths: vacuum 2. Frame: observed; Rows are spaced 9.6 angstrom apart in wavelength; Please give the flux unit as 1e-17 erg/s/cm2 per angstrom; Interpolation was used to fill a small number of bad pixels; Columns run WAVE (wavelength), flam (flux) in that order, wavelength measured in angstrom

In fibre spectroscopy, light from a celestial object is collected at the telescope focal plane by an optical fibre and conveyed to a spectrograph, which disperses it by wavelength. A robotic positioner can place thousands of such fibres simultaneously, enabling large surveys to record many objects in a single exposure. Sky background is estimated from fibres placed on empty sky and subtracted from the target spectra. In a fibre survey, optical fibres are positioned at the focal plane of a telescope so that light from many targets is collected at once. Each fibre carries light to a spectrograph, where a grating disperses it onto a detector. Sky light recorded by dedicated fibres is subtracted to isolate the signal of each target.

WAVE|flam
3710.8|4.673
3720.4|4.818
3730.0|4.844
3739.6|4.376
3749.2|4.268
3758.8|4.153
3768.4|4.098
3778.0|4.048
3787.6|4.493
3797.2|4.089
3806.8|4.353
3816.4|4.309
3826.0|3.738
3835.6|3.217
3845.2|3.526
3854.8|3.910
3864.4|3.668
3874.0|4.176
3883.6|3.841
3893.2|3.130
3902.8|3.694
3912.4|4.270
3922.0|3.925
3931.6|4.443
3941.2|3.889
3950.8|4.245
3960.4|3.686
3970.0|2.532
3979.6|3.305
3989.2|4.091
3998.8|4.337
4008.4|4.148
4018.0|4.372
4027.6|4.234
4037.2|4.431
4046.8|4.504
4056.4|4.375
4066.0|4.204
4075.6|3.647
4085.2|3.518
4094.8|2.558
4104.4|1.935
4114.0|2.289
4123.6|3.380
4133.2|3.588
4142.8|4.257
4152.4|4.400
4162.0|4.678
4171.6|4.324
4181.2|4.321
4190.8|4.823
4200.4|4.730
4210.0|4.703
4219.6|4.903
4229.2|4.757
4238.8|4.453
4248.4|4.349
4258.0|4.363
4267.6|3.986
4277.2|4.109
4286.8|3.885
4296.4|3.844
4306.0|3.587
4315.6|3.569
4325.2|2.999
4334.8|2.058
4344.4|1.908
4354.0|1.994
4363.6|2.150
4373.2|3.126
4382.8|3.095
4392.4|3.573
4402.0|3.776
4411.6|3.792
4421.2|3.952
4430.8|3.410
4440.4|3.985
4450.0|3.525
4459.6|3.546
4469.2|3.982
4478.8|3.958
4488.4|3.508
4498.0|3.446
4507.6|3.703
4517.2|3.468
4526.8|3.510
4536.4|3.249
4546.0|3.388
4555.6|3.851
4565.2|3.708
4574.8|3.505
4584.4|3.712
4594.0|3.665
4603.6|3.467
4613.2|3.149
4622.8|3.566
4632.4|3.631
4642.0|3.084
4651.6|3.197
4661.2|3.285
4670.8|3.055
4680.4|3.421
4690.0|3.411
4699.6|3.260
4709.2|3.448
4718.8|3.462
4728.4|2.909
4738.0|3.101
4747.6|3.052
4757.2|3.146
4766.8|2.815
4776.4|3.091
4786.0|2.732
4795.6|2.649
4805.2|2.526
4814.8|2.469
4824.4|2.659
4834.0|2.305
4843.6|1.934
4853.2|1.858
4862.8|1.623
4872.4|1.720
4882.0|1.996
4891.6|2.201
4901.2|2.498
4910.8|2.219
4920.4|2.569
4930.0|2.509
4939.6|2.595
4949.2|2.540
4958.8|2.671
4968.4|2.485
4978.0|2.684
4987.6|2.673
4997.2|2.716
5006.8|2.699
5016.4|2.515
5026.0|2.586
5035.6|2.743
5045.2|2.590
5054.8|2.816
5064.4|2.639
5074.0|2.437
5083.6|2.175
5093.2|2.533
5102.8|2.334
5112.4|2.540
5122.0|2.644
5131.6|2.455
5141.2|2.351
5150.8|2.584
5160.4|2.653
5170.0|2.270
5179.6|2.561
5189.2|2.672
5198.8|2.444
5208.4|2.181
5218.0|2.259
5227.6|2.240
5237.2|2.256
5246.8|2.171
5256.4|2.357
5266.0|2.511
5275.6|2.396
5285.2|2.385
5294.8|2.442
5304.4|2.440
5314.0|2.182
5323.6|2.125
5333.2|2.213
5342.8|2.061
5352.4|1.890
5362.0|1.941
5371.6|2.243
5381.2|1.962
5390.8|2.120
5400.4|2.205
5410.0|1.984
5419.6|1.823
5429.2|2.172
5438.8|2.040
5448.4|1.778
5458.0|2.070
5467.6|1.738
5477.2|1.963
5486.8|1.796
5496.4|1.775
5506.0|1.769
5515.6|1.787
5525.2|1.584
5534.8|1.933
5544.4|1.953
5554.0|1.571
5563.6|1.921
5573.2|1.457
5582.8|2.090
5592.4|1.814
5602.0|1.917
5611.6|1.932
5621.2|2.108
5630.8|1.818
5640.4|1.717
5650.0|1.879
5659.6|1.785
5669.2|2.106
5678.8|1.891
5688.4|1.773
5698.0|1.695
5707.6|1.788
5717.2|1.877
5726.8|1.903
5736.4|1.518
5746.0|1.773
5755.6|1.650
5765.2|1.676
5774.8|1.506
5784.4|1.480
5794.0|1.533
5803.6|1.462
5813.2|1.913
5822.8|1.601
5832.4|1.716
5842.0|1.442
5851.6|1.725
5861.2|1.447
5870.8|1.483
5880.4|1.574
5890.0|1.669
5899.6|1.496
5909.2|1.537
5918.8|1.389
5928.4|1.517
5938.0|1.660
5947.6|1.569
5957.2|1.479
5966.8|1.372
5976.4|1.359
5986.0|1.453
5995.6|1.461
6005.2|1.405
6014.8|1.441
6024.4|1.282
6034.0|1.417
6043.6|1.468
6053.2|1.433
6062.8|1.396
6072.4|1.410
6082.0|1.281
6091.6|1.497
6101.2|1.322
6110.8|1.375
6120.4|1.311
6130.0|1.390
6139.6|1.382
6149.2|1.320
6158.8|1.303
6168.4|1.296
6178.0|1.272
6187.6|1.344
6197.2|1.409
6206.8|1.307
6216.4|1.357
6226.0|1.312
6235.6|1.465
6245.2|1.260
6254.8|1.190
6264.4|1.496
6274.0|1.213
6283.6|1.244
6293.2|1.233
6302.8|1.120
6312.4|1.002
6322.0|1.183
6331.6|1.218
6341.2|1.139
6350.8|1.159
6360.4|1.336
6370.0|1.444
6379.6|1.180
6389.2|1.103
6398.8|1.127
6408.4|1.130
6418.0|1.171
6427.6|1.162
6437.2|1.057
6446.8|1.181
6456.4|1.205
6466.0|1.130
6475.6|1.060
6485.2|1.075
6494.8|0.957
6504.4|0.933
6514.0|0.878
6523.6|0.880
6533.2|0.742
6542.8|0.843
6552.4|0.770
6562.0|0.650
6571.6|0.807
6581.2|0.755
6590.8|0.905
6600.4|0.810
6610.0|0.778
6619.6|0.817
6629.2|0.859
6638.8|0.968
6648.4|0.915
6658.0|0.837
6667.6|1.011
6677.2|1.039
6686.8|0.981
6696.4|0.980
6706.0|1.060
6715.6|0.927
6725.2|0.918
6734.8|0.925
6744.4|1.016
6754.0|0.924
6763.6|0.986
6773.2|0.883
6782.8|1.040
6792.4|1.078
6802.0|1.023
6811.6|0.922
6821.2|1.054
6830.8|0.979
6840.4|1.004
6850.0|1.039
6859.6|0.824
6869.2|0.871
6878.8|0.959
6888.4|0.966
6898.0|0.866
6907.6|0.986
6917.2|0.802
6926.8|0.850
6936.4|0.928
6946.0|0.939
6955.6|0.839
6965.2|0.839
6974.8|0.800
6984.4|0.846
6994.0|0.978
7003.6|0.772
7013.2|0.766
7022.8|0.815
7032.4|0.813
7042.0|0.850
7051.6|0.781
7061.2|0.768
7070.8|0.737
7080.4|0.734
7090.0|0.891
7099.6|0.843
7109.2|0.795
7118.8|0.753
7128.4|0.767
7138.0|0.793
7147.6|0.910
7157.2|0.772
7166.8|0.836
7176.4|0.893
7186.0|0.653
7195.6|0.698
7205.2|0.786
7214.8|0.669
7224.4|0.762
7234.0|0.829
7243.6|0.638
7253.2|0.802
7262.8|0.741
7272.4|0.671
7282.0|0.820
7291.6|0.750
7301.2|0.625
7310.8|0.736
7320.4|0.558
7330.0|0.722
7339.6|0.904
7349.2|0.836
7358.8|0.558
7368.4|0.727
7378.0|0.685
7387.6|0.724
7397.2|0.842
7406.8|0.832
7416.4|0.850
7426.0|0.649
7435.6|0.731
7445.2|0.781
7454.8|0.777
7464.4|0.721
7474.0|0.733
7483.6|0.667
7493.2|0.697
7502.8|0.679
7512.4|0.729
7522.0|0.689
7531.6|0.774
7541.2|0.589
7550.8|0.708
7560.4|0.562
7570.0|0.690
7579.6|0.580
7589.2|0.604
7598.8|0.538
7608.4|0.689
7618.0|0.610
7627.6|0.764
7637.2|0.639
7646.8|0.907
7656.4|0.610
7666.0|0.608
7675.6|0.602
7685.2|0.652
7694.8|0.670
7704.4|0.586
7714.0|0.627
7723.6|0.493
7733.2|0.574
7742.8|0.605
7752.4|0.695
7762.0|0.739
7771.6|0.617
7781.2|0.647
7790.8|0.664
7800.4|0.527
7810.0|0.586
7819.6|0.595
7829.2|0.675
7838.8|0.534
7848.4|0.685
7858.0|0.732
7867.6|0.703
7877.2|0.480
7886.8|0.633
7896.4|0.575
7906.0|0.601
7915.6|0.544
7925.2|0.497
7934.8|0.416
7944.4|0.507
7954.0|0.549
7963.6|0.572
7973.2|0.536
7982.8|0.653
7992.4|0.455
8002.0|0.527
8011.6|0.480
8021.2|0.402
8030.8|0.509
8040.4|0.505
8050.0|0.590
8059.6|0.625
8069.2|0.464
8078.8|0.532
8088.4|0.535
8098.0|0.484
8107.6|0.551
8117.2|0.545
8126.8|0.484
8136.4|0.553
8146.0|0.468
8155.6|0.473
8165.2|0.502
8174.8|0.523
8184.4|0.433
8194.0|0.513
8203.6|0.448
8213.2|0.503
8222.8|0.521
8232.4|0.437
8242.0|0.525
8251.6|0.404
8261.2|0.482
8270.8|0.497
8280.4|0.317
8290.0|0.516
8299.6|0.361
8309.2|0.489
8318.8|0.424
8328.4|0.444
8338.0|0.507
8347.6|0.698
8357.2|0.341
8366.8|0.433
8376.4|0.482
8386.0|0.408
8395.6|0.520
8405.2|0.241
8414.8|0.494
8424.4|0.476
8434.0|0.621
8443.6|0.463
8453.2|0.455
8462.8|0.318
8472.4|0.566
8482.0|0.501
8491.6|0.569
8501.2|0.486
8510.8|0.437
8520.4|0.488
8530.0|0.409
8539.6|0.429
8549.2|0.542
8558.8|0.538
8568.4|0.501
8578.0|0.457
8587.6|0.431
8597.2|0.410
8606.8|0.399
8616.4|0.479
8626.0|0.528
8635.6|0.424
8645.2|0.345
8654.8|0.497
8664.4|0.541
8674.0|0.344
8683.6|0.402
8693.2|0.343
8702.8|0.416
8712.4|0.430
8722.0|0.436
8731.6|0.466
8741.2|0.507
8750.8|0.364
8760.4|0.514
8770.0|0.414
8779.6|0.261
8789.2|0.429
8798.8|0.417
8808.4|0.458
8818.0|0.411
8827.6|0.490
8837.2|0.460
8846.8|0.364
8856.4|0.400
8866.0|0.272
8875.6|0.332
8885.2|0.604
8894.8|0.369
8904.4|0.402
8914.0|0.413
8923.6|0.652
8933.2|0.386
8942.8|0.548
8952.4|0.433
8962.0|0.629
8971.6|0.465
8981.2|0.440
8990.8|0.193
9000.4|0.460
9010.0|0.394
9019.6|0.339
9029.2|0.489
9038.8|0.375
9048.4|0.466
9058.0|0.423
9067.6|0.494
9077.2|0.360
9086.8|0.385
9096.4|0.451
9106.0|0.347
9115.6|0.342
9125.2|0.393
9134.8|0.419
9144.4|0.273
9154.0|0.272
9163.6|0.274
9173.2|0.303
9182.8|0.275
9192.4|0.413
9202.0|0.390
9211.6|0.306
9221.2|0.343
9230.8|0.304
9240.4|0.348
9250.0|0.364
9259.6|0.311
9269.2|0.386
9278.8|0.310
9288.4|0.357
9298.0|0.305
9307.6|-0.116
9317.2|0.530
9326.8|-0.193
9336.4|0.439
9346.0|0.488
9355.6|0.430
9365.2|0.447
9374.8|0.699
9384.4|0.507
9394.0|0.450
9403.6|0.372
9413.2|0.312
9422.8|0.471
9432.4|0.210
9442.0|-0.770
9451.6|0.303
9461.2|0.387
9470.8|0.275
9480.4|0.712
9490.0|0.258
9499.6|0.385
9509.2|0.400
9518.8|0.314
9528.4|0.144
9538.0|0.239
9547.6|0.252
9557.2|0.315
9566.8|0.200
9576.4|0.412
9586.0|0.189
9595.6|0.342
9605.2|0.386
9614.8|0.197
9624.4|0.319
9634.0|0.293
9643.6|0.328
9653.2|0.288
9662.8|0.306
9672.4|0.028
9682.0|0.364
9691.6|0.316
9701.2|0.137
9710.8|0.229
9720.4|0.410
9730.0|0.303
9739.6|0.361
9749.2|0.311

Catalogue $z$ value 0.000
